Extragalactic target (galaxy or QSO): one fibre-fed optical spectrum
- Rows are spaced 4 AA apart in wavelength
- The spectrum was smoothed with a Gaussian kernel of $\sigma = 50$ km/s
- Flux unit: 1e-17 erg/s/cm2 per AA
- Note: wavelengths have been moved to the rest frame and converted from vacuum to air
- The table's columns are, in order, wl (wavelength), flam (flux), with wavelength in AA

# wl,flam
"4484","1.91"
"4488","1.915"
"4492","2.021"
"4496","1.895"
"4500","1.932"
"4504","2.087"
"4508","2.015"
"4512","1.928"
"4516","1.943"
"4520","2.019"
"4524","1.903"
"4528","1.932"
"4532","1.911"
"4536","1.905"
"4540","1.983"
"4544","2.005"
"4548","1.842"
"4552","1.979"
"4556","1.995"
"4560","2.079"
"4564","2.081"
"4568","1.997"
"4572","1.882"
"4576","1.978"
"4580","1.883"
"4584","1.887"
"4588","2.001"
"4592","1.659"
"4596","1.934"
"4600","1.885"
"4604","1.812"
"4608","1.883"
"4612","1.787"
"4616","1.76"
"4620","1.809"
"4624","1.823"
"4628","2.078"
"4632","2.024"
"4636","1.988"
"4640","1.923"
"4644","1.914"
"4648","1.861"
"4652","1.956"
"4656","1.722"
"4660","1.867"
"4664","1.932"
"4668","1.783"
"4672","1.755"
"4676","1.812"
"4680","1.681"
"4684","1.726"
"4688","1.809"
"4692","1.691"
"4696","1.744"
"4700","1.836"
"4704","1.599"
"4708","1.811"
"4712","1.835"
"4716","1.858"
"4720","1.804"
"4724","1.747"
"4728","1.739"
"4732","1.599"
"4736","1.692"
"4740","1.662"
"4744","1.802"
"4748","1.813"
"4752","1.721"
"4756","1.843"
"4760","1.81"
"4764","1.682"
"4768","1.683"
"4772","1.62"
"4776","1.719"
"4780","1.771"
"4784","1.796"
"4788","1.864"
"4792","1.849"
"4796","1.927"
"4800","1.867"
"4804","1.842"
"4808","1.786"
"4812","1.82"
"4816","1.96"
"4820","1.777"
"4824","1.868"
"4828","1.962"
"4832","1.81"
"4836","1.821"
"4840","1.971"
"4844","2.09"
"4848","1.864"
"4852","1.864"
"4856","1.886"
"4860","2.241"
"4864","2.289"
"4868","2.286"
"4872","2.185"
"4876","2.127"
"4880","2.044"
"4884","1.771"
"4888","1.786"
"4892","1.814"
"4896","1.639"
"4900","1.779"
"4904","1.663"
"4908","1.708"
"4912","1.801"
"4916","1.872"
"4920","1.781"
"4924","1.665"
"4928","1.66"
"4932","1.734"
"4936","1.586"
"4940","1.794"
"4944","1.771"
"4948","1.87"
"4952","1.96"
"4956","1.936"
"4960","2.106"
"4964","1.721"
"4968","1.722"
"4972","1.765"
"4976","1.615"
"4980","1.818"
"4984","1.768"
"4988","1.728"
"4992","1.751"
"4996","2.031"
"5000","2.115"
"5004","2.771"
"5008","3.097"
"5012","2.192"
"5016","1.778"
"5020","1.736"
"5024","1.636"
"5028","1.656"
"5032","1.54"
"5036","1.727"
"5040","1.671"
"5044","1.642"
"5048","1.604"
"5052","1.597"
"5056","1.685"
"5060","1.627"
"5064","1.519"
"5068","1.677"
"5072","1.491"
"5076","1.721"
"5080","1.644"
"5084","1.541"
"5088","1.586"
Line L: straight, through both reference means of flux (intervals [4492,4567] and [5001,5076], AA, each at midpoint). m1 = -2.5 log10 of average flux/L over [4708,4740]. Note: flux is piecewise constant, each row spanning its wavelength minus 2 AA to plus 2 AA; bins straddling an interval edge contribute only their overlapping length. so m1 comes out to 0.09 mag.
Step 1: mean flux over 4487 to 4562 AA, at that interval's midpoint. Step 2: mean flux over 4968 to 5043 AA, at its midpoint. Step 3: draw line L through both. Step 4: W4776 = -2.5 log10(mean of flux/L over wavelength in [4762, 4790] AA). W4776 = 0.12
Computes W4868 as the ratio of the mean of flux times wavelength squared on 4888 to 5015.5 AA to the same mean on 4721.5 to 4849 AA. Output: 1.1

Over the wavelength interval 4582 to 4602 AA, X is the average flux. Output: 1.87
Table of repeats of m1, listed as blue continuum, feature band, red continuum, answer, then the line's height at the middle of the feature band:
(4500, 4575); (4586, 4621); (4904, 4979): 0.059 mag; 1.94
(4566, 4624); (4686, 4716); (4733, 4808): 0.026 mag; 1.81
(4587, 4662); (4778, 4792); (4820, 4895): 0.073 mag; 1.94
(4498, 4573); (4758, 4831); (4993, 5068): 0.059 mag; 1.91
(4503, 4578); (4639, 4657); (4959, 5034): 0.044 mag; 1.96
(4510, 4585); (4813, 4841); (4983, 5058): 0.021 mag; 1.91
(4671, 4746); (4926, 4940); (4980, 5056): 0.103 mag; 1.85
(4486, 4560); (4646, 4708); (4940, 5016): 0.104 mag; 1.96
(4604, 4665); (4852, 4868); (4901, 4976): -0.175 mag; 1.81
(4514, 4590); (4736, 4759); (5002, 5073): 0.082 mag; 1.9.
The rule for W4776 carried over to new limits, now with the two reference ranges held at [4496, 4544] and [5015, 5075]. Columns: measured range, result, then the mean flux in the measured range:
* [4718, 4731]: 0.050 mag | 1.75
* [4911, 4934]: -0.023 mag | 1.75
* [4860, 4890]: -0.193 mag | 2.08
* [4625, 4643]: -0.055 mag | 1.99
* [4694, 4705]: 0.067 mag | 1.74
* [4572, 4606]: 0.021 mag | 1.88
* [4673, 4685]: 0.072 mag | 1.74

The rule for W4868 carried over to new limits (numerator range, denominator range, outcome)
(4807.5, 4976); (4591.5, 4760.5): 1.13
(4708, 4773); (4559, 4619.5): 0.98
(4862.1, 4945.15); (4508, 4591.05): 1.10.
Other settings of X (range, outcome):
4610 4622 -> 1.79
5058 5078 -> 1.61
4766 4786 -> 1.72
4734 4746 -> 1.72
